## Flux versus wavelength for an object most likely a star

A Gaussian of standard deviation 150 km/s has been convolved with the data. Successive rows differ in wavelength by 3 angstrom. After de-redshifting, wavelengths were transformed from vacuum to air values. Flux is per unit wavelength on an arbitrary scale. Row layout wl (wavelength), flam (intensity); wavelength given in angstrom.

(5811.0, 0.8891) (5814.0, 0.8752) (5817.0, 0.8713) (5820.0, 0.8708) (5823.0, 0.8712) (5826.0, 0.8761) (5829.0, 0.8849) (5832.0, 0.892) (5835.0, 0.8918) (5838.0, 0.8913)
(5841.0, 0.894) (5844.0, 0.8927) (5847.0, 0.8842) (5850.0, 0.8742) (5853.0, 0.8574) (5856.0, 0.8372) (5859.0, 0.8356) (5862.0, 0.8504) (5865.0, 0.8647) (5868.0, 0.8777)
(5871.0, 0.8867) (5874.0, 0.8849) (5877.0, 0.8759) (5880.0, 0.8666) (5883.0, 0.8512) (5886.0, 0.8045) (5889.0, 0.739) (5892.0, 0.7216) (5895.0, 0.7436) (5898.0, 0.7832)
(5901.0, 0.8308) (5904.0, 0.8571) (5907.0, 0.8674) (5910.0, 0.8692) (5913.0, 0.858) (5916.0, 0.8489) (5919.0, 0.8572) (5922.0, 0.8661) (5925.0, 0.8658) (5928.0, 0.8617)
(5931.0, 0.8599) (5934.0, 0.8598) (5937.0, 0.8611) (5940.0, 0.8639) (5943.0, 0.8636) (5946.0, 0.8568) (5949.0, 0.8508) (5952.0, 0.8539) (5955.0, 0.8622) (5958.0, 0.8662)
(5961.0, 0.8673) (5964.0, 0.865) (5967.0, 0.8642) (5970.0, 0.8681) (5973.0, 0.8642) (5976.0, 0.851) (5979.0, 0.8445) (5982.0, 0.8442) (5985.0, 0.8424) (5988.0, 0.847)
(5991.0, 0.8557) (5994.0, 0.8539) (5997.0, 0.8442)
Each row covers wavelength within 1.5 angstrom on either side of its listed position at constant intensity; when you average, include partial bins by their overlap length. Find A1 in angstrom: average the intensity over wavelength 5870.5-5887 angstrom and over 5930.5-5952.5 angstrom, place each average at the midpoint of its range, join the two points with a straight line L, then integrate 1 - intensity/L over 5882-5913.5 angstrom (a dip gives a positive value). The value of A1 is 1.9 angstrom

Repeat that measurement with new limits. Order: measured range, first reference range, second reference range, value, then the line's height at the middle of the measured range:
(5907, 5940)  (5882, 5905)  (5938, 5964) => -1.4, 0.826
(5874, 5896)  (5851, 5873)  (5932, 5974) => 1.3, 0.86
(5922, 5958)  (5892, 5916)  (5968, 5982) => -0.9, 0.84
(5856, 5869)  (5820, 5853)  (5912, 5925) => 0.3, 0.875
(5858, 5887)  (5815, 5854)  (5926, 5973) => 0.4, 0.875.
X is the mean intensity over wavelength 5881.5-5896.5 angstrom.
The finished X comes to 0.772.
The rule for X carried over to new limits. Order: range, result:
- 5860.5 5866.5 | 0.858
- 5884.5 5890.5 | 0.772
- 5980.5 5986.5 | 0.843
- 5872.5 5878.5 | 0.88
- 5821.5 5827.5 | 0.874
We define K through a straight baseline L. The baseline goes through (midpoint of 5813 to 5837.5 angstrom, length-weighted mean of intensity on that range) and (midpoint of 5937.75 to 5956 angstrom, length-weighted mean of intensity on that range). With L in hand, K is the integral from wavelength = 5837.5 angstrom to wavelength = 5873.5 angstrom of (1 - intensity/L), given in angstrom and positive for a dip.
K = 0.2 angstrom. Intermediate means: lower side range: 0.88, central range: 0.87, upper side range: 0.859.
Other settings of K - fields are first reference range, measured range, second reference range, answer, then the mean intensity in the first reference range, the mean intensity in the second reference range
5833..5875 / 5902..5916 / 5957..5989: 0.09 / 0.873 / 0.857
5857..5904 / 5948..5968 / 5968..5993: -0.34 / 0.829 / 0.852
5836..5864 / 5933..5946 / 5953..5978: 0.04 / 0.869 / 0.863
